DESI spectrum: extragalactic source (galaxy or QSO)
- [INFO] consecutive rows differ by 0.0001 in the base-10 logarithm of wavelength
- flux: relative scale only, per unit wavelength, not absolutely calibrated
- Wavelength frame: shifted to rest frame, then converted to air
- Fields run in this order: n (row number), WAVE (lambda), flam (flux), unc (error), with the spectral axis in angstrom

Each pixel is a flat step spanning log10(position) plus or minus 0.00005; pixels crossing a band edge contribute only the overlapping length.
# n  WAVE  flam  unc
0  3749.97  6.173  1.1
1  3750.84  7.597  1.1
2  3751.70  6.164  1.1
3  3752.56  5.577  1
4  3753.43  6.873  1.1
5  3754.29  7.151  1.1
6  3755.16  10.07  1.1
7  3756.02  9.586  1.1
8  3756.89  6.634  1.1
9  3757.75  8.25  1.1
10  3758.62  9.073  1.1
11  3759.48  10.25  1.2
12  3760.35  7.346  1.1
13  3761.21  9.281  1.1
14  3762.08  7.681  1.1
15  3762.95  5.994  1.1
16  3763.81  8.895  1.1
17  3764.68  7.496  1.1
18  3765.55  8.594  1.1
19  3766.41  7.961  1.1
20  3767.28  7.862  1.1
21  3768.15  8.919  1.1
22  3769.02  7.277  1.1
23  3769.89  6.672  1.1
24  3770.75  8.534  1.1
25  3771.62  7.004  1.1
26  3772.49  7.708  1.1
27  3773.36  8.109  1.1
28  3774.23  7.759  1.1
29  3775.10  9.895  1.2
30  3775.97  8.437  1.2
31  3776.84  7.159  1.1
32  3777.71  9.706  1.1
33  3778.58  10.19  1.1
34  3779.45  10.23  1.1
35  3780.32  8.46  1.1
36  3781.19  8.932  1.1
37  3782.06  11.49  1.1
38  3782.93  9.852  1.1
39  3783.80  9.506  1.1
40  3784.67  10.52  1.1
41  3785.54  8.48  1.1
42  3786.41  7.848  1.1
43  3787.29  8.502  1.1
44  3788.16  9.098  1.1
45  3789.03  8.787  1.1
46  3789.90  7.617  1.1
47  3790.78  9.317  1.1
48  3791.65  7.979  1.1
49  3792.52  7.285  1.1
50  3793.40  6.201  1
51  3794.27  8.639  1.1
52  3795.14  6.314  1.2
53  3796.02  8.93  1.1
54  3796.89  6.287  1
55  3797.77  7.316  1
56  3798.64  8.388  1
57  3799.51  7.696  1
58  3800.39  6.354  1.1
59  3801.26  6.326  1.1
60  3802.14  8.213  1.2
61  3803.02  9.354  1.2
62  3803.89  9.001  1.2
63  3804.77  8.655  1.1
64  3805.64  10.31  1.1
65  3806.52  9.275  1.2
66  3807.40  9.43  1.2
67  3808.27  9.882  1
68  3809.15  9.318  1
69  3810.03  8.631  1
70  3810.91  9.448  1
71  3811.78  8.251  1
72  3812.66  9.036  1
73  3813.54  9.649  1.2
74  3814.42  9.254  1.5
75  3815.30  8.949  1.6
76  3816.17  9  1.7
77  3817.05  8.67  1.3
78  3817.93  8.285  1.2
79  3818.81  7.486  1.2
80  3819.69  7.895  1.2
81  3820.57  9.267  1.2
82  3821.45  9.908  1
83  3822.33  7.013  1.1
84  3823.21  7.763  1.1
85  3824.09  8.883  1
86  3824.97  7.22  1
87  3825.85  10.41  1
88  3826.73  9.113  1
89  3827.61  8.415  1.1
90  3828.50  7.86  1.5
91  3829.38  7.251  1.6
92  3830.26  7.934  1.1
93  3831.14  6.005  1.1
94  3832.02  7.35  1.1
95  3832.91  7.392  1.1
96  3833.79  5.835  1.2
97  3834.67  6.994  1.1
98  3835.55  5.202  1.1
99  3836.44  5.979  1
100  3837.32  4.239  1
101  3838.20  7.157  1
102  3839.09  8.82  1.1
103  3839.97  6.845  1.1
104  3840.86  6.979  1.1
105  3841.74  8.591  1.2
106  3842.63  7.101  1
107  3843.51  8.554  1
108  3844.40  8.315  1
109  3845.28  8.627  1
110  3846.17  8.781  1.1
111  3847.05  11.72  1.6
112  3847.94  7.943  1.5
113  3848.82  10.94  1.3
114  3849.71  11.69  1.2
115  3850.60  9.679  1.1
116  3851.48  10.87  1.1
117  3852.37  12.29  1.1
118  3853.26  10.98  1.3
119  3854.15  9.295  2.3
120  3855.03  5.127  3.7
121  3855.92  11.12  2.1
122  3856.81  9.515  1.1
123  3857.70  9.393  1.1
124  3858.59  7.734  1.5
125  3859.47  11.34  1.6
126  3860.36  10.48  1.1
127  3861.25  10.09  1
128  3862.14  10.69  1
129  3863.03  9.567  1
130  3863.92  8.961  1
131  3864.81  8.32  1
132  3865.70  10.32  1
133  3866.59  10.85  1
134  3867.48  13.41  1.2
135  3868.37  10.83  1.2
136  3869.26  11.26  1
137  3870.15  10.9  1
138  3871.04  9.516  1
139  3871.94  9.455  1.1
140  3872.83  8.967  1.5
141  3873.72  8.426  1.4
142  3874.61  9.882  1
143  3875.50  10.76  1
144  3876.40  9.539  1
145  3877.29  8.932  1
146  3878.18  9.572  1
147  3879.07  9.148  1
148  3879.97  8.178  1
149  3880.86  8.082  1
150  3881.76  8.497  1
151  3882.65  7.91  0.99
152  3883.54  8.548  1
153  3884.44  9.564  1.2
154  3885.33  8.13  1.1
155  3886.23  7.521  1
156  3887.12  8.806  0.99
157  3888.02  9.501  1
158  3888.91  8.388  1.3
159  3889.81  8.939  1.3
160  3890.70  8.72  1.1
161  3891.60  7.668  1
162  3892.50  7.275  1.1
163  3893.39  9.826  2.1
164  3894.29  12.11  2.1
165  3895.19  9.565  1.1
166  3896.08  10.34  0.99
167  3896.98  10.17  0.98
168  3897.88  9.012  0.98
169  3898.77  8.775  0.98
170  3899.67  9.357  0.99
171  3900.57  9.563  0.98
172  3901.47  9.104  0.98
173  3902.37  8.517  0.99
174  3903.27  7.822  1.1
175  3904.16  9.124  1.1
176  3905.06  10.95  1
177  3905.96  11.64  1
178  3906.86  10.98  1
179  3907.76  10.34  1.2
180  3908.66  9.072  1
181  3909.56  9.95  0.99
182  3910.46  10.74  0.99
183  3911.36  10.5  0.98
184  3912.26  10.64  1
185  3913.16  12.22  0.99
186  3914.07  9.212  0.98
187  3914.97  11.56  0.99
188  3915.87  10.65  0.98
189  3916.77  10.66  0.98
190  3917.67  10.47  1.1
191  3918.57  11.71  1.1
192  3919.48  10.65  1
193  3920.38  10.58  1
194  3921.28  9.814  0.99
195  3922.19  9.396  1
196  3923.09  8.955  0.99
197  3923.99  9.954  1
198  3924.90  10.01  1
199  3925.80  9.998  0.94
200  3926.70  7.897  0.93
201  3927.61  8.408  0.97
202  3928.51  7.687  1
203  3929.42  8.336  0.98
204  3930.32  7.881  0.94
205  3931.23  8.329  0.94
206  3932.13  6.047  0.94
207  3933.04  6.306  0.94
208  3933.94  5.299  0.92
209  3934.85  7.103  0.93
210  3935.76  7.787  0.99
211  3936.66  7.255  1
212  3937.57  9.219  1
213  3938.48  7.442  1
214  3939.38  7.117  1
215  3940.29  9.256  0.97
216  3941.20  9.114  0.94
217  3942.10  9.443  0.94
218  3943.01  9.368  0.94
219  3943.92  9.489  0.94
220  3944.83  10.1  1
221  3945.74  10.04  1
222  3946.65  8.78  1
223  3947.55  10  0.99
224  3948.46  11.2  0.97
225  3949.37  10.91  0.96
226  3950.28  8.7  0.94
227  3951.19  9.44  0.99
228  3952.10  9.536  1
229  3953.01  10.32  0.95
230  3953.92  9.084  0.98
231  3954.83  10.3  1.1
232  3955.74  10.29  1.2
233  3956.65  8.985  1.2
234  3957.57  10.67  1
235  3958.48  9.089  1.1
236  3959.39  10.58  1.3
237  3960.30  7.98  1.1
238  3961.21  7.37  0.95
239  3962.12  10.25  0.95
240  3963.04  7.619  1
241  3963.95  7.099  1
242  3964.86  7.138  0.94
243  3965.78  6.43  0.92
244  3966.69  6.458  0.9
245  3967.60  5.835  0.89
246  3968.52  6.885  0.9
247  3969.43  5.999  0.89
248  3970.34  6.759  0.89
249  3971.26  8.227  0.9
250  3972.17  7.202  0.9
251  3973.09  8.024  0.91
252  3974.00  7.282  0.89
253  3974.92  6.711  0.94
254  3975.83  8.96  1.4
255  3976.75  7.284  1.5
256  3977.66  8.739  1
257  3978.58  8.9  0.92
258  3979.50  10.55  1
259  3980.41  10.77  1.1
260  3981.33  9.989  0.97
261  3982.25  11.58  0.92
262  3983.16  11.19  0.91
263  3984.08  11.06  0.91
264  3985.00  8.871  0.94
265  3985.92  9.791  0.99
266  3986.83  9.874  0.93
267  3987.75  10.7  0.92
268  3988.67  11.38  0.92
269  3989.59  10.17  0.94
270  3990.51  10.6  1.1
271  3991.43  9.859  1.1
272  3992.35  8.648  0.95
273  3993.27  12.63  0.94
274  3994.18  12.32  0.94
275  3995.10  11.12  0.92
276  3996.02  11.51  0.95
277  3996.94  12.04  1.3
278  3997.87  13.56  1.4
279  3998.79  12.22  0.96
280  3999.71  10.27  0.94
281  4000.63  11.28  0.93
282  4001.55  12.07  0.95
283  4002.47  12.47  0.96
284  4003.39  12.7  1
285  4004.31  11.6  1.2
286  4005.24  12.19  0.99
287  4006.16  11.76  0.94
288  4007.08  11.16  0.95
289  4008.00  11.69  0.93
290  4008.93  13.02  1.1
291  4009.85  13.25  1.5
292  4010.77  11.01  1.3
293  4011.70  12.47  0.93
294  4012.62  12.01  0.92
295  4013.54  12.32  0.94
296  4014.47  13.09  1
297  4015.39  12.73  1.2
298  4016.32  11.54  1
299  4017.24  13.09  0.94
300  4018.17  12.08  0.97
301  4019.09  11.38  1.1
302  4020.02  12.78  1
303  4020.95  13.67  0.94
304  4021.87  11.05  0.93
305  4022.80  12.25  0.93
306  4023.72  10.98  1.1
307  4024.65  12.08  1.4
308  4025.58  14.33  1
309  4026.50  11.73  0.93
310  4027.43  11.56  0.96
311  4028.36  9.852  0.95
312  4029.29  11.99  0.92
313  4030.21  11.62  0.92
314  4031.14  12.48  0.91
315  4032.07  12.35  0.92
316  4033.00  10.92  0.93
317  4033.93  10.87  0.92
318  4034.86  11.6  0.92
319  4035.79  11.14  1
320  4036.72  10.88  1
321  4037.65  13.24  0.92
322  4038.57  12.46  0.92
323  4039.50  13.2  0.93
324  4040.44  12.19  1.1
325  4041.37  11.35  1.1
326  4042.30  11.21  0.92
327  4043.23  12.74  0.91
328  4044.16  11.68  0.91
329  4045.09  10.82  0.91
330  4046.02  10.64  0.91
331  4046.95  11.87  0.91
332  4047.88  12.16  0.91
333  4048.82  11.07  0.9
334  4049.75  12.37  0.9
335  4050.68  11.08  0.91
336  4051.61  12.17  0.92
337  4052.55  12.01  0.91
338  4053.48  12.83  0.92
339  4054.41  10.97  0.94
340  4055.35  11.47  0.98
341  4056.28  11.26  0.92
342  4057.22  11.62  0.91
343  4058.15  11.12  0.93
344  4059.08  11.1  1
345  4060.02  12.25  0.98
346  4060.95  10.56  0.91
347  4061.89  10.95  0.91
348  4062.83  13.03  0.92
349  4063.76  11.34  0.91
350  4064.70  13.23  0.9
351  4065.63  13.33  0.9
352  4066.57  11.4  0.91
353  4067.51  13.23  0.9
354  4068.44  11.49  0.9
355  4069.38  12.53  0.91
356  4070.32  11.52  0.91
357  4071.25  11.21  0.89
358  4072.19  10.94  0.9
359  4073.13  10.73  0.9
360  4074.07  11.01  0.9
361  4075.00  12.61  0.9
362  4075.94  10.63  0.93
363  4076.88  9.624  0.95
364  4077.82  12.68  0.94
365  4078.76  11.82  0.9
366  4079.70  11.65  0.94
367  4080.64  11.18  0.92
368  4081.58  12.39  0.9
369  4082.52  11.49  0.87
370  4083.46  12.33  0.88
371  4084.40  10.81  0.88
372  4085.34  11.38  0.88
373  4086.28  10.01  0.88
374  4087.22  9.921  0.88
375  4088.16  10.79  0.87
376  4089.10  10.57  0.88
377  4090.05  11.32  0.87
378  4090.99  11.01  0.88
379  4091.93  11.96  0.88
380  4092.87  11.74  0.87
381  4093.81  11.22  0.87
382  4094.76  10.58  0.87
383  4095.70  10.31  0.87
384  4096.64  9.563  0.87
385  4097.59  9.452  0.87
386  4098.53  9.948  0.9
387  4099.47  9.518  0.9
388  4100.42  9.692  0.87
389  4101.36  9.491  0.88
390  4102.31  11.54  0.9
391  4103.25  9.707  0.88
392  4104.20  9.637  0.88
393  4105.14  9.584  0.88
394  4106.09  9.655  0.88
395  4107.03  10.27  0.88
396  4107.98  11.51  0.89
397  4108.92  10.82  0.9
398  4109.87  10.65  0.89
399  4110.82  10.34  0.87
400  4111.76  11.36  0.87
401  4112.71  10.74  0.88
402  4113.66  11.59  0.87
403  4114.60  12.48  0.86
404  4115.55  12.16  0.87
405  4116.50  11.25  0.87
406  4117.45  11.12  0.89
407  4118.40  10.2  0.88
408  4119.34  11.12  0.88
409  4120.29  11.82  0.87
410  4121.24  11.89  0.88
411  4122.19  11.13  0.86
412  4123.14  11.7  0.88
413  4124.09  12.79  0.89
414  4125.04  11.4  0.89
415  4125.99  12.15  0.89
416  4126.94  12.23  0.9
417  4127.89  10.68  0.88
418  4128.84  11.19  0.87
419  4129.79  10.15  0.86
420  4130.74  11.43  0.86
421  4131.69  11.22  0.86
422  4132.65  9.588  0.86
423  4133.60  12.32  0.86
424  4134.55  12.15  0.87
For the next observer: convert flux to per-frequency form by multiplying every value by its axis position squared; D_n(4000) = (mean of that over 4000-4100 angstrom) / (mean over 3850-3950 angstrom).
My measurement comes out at 1.33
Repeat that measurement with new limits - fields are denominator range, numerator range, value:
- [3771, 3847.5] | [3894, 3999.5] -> 1.21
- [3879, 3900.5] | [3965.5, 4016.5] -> 1.22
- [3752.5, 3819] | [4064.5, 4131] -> 1.54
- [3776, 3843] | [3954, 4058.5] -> 1.45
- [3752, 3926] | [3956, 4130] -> 1.36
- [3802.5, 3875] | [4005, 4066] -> 1.47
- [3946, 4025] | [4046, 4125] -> 1.15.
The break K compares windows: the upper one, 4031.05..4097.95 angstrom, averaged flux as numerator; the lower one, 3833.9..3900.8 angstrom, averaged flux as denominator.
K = 1.3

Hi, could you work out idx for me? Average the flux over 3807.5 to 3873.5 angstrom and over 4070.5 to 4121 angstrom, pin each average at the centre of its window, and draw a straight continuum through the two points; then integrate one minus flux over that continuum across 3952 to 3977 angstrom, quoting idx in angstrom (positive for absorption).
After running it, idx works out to 4.34 angstrom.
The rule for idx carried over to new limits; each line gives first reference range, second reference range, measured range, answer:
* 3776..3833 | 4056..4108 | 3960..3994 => 4.4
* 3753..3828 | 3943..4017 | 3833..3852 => 1.7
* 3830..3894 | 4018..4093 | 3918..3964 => 4.7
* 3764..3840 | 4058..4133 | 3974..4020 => -4.3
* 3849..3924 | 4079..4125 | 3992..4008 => -2.2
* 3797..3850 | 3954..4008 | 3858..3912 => -4.4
